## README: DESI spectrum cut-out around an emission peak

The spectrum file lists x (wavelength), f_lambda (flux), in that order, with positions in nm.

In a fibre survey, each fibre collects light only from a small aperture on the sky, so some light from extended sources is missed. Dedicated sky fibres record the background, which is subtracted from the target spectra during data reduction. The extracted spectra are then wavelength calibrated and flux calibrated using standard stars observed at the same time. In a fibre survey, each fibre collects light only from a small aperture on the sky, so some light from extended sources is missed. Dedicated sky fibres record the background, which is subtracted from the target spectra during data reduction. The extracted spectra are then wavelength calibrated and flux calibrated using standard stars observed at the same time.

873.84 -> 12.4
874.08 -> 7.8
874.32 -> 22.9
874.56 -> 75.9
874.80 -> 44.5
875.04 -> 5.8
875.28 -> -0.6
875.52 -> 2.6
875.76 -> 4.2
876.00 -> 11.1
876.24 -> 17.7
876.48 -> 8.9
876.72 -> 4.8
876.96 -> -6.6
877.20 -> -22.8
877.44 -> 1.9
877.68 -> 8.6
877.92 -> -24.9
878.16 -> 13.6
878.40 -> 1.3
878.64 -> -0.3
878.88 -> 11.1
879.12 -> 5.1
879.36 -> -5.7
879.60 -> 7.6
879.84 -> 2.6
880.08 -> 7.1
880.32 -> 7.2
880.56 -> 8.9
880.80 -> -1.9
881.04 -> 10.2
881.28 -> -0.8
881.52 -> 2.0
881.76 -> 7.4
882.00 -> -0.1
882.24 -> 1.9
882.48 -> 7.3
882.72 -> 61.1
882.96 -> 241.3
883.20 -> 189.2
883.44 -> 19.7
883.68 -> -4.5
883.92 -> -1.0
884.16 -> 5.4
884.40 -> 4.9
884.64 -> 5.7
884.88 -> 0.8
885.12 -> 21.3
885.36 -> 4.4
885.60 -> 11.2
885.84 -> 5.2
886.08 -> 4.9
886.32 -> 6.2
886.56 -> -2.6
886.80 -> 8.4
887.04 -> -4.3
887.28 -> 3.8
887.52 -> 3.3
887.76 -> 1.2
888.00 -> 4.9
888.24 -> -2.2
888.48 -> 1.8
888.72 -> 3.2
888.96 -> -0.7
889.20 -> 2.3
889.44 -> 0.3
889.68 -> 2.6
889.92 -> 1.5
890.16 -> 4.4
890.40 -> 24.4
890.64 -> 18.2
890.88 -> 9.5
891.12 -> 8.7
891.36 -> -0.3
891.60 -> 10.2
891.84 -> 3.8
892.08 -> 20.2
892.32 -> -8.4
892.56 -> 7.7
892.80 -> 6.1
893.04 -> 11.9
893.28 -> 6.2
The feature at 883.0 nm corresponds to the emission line [O III] 5007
